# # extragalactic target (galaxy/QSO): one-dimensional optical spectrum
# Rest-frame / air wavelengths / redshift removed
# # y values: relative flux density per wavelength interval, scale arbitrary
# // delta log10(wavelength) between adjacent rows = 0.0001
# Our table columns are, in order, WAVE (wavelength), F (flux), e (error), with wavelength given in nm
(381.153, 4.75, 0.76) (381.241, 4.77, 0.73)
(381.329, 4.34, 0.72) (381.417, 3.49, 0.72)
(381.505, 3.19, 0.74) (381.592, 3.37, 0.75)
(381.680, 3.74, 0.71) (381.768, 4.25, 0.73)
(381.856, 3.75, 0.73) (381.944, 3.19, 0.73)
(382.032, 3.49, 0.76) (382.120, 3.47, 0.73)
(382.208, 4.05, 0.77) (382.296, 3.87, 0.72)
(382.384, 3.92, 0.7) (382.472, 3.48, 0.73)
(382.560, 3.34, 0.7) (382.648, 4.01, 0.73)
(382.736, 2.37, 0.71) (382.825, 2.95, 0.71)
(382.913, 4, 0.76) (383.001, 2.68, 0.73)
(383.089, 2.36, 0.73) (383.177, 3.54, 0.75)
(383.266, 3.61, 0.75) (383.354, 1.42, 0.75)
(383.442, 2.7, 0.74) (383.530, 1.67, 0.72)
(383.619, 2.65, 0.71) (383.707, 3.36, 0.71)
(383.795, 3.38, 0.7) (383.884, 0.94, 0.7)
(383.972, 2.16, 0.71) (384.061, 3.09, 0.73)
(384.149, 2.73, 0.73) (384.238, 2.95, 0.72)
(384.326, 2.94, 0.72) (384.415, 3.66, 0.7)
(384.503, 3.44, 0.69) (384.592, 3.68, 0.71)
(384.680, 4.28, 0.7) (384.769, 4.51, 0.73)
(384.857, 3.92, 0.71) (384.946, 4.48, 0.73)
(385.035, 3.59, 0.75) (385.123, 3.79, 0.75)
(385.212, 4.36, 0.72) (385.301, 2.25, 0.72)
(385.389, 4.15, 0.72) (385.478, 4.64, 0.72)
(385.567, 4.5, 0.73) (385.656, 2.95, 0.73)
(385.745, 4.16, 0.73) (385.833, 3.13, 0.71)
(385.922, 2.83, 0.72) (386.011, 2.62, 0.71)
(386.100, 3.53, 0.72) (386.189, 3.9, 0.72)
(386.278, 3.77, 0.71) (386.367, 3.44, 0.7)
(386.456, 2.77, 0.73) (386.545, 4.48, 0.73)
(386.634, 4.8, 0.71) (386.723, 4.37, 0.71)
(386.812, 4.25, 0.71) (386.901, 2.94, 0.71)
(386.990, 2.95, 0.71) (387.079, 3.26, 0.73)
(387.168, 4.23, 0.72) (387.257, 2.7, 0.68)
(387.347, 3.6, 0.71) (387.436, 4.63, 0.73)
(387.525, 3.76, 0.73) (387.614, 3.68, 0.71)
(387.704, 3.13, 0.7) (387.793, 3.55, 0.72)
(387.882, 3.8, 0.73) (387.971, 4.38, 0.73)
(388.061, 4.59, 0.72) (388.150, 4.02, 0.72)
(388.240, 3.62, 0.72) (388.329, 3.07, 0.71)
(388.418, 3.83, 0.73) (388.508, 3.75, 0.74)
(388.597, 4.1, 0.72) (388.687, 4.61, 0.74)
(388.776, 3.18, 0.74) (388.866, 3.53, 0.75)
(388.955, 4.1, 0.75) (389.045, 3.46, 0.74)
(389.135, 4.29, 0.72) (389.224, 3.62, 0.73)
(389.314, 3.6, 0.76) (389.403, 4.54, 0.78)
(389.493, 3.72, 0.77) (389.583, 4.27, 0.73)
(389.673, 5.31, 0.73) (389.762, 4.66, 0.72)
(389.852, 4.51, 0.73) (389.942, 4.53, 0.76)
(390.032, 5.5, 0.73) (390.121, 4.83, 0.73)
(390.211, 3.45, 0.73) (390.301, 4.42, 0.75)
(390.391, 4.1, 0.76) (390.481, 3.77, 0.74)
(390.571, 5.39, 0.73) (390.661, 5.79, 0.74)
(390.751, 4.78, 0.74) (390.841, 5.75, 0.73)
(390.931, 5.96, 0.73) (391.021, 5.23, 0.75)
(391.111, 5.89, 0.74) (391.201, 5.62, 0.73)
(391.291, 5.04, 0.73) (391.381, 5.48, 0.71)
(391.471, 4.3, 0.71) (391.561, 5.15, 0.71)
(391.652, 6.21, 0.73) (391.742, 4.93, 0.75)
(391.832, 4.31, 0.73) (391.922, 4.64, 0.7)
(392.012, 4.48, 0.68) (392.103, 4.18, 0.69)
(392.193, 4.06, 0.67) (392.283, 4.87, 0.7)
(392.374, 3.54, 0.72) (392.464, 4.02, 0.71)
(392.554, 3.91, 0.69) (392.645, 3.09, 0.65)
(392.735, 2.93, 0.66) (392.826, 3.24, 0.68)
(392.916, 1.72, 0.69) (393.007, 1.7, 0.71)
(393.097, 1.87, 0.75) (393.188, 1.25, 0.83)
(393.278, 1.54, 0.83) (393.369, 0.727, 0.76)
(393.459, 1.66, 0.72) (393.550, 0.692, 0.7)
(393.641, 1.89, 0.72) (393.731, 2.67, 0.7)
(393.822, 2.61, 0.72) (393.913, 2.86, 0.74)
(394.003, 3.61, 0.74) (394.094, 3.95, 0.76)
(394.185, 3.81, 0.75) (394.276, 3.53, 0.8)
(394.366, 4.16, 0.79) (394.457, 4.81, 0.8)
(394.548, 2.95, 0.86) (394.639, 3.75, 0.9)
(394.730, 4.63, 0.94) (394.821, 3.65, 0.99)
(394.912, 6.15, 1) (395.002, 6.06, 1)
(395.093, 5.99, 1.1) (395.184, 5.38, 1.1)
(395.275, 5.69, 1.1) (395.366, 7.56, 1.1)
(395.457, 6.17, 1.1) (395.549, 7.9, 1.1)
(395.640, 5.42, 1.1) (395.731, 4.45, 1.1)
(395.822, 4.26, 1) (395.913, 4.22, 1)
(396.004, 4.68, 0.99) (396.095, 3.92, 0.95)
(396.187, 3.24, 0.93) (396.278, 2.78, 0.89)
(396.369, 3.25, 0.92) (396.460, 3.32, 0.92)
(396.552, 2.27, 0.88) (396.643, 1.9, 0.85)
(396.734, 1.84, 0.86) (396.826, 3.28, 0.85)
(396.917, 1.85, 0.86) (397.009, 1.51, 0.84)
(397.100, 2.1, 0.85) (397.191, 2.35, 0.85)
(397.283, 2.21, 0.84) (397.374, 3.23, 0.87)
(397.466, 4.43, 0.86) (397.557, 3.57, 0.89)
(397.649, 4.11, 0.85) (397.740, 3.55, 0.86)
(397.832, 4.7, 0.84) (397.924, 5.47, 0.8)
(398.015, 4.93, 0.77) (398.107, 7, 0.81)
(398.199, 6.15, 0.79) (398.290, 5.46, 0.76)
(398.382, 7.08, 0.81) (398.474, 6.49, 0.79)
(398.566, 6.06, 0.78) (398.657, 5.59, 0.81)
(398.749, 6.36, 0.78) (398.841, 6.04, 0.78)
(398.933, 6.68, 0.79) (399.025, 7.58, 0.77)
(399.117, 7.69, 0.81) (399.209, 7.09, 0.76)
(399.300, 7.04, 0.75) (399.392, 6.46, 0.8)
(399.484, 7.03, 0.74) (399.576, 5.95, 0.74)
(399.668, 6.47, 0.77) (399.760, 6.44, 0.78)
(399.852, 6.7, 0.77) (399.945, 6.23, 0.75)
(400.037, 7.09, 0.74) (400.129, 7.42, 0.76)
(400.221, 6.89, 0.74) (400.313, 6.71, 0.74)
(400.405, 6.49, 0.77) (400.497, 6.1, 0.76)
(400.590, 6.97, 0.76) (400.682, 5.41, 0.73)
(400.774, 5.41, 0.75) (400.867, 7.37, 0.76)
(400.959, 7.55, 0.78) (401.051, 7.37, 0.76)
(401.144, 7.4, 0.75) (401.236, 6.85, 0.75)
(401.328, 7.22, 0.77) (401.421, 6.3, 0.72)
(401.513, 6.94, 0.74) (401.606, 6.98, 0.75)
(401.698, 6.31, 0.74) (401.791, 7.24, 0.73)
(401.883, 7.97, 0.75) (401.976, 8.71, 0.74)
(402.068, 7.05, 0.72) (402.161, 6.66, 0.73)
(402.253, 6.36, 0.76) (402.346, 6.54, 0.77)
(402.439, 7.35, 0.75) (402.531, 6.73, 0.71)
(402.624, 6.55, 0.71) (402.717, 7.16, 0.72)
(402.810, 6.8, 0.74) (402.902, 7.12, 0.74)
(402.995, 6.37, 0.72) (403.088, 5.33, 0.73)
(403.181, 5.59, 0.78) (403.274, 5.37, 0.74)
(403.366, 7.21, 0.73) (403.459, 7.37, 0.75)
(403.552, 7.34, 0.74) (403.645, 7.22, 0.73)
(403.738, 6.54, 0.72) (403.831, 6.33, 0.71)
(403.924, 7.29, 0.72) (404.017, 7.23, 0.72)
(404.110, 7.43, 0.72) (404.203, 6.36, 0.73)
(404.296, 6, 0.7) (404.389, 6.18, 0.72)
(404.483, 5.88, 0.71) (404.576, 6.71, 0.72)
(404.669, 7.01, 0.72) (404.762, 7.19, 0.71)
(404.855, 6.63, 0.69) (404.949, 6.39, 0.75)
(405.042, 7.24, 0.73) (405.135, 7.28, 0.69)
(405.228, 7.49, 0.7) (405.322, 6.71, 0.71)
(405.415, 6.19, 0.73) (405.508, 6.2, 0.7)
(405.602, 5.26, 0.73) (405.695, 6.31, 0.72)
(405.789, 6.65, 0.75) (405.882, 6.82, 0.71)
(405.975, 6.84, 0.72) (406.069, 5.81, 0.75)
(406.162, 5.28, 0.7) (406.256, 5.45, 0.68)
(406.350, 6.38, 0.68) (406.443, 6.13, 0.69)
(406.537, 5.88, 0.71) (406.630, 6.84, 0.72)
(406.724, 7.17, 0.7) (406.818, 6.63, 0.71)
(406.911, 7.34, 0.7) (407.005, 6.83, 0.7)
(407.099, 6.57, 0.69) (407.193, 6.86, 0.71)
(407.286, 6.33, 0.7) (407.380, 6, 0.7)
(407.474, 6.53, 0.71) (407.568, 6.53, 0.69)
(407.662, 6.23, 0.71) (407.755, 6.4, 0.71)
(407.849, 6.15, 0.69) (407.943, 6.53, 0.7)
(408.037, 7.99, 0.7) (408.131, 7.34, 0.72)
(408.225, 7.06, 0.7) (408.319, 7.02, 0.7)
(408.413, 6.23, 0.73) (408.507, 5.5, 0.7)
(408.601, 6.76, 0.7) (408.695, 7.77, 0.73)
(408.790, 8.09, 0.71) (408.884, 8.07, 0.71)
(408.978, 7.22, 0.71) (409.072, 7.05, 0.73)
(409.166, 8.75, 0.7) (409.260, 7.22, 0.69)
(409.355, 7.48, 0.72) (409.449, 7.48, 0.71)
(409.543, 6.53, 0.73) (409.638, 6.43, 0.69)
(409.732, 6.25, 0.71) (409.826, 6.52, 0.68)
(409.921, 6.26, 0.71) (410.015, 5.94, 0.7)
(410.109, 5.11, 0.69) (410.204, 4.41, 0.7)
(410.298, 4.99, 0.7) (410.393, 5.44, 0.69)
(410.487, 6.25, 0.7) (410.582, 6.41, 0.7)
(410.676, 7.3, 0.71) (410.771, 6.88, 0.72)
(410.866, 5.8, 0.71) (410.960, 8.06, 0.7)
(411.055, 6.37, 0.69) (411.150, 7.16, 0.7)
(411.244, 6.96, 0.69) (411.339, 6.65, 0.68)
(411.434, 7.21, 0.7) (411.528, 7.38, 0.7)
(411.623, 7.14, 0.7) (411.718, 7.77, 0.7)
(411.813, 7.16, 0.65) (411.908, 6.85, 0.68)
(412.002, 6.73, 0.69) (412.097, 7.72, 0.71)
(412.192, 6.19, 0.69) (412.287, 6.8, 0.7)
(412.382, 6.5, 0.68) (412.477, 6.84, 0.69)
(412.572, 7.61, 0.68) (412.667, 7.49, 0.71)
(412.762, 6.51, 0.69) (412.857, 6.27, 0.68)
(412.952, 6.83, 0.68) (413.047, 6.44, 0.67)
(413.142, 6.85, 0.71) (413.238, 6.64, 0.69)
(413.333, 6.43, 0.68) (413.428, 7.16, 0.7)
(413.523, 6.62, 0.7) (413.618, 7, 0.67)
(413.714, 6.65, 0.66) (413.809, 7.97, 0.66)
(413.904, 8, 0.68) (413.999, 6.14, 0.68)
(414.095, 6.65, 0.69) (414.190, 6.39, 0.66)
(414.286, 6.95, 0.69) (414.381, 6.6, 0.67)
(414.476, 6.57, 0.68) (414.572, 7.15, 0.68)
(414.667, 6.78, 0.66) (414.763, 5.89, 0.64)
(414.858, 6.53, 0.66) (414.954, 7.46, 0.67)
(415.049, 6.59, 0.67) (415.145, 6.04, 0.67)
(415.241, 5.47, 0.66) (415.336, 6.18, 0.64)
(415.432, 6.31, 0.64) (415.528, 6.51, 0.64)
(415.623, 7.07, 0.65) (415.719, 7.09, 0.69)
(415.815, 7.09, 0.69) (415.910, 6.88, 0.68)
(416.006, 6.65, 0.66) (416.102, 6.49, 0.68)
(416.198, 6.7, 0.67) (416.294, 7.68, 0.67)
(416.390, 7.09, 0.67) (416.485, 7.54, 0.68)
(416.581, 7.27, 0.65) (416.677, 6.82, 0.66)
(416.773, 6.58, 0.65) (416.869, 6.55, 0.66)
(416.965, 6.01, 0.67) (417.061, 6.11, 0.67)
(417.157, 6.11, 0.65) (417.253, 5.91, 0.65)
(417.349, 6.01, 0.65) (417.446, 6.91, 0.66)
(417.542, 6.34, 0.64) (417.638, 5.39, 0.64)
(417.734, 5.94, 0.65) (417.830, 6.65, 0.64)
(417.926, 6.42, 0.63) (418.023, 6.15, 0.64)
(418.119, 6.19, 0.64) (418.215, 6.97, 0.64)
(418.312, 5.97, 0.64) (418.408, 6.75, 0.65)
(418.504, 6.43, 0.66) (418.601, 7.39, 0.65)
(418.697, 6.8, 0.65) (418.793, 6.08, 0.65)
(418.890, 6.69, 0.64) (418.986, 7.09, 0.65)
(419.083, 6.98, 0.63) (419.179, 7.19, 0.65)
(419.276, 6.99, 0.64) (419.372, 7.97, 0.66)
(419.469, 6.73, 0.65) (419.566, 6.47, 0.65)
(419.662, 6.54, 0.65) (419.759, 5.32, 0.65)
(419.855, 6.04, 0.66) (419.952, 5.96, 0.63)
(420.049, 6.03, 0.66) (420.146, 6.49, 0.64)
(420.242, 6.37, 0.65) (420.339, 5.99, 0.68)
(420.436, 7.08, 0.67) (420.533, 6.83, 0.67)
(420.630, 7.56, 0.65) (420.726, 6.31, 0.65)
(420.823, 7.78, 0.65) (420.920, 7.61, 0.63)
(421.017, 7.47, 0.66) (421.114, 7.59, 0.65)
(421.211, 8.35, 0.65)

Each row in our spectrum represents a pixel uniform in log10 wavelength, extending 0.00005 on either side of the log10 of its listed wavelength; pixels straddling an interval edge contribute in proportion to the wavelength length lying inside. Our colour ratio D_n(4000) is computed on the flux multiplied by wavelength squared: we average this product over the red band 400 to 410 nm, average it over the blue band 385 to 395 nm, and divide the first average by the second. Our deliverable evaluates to 1.9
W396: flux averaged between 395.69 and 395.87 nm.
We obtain 4.36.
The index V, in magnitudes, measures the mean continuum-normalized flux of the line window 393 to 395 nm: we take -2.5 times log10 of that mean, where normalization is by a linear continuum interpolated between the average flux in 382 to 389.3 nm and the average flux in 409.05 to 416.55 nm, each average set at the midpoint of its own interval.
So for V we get 0.44 mag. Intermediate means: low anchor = 3.51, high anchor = 6.75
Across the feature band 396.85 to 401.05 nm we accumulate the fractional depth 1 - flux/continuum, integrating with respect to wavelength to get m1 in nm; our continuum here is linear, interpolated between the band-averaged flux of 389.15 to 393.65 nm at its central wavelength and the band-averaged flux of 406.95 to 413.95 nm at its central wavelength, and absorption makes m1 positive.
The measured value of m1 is -0.42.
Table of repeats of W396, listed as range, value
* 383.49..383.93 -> 2.4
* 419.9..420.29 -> 6.21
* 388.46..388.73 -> 4.14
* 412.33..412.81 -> 6.99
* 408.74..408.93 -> 8.05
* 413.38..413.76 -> 6.86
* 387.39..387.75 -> 3.8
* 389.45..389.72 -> 4.44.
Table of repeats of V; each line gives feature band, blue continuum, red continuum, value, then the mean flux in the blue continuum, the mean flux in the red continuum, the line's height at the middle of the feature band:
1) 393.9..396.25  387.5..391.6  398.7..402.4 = 0.186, 4.39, 6.83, 5.61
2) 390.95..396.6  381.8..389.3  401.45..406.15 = 0.226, 3.51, 6.71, 4.95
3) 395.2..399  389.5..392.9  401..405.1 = 0.263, 4.62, 6.82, 5.71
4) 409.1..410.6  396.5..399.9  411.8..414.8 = 0.009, 4.99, 6.82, 6.41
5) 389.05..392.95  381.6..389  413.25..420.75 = -0.111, 3.51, 6.63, 4.07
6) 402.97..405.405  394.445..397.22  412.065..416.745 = -0.247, 4.11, 6.79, 5.32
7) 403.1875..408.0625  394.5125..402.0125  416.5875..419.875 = -0.126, 5.48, 6.5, 5.86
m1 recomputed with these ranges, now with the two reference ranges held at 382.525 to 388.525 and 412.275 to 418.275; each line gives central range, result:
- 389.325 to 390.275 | -0.14 nm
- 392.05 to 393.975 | 0.73 nm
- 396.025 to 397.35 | 0.58 nm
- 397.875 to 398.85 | -0.25 nm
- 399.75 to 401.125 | -0.45 nm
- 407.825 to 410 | -0.38 nm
